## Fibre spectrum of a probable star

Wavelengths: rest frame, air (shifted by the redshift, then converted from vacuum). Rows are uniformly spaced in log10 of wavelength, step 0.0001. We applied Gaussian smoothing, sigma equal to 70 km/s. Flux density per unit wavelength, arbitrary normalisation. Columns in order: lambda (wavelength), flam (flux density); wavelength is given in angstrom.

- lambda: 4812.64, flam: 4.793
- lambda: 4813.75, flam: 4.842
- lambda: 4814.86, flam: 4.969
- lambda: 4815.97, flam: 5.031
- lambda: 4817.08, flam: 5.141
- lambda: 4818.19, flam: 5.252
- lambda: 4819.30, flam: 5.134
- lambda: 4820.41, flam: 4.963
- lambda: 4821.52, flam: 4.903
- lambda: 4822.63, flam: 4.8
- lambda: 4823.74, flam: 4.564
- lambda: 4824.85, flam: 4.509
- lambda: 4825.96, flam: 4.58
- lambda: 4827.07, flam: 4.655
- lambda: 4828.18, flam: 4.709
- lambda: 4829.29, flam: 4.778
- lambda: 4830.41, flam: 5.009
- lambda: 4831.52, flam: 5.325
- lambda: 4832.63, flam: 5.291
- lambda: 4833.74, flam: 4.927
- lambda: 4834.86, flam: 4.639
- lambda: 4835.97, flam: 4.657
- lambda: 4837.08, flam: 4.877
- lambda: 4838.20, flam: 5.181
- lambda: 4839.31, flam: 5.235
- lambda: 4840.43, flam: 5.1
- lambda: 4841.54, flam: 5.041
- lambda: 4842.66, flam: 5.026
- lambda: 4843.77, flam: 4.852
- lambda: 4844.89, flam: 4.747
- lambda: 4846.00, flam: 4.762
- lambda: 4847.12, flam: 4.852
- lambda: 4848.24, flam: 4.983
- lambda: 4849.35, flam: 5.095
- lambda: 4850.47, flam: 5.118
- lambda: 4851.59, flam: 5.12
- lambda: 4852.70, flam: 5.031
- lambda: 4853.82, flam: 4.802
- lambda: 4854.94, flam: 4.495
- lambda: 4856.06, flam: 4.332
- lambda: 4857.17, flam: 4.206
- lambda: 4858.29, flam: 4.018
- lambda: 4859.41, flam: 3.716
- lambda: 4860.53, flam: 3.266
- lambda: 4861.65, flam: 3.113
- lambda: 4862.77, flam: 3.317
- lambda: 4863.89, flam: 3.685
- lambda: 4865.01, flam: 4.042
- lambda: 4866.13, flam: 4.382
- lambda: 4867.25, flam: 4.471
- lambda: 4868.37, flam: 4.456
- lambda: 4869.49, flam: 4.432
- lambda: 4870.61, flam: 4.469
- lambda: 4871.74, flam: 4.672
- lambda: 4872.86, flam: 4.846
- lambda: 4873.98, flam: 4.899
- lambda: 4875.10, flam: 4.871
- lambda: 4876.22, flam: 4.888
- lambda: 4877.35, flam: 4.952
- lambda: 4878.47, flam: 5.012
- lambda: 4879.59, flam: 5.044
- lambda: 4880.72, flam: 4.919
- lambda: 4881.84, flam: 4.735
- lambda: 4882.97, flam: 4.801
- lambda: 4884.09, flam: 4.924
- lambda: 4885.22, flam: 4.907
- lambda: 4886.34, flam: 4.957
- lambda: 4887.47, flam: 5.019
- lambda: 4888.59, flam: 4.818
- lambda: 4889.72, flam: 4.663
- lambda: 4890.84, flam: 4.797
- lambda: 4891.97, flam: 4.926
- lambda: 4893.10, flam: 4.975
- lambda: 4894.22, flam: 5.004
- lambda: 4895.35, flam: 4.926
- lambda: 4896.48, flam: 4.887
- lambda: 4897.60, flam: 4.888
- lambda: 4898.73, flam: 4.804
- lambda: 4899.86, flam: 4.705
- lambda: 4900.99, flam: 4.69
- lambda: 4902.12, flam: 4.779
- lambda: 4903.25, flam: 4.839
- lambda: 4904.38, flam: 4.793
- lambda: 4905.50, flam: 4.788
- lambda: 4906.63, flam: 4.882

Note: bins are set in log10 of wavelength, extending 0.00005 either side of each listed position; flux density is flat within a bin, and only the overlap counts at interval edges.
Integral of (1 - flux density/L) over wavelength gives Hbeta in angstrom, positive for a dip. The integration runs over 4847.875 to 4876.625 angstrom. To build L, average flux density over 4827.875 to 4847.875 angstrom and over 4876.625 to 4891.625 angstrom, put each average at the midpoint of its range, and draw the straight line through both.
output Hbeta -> 3.0 angstrom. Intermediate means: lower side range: 4.95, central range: 4.41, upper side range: 4.89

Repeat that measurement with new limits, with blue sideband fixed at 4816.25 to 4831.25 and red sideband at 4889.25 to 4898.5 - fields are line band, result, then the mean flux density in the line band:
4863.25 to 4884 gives 1.0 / 4.64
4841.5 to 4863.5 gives 1.8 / 4.47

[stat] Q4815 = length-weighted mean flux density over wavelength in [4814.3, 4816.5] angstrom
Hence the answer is 4.99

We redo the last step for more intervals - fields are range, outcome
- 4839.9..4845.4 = 4.95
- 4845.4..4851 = 4.96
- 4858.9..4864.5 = 3.42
